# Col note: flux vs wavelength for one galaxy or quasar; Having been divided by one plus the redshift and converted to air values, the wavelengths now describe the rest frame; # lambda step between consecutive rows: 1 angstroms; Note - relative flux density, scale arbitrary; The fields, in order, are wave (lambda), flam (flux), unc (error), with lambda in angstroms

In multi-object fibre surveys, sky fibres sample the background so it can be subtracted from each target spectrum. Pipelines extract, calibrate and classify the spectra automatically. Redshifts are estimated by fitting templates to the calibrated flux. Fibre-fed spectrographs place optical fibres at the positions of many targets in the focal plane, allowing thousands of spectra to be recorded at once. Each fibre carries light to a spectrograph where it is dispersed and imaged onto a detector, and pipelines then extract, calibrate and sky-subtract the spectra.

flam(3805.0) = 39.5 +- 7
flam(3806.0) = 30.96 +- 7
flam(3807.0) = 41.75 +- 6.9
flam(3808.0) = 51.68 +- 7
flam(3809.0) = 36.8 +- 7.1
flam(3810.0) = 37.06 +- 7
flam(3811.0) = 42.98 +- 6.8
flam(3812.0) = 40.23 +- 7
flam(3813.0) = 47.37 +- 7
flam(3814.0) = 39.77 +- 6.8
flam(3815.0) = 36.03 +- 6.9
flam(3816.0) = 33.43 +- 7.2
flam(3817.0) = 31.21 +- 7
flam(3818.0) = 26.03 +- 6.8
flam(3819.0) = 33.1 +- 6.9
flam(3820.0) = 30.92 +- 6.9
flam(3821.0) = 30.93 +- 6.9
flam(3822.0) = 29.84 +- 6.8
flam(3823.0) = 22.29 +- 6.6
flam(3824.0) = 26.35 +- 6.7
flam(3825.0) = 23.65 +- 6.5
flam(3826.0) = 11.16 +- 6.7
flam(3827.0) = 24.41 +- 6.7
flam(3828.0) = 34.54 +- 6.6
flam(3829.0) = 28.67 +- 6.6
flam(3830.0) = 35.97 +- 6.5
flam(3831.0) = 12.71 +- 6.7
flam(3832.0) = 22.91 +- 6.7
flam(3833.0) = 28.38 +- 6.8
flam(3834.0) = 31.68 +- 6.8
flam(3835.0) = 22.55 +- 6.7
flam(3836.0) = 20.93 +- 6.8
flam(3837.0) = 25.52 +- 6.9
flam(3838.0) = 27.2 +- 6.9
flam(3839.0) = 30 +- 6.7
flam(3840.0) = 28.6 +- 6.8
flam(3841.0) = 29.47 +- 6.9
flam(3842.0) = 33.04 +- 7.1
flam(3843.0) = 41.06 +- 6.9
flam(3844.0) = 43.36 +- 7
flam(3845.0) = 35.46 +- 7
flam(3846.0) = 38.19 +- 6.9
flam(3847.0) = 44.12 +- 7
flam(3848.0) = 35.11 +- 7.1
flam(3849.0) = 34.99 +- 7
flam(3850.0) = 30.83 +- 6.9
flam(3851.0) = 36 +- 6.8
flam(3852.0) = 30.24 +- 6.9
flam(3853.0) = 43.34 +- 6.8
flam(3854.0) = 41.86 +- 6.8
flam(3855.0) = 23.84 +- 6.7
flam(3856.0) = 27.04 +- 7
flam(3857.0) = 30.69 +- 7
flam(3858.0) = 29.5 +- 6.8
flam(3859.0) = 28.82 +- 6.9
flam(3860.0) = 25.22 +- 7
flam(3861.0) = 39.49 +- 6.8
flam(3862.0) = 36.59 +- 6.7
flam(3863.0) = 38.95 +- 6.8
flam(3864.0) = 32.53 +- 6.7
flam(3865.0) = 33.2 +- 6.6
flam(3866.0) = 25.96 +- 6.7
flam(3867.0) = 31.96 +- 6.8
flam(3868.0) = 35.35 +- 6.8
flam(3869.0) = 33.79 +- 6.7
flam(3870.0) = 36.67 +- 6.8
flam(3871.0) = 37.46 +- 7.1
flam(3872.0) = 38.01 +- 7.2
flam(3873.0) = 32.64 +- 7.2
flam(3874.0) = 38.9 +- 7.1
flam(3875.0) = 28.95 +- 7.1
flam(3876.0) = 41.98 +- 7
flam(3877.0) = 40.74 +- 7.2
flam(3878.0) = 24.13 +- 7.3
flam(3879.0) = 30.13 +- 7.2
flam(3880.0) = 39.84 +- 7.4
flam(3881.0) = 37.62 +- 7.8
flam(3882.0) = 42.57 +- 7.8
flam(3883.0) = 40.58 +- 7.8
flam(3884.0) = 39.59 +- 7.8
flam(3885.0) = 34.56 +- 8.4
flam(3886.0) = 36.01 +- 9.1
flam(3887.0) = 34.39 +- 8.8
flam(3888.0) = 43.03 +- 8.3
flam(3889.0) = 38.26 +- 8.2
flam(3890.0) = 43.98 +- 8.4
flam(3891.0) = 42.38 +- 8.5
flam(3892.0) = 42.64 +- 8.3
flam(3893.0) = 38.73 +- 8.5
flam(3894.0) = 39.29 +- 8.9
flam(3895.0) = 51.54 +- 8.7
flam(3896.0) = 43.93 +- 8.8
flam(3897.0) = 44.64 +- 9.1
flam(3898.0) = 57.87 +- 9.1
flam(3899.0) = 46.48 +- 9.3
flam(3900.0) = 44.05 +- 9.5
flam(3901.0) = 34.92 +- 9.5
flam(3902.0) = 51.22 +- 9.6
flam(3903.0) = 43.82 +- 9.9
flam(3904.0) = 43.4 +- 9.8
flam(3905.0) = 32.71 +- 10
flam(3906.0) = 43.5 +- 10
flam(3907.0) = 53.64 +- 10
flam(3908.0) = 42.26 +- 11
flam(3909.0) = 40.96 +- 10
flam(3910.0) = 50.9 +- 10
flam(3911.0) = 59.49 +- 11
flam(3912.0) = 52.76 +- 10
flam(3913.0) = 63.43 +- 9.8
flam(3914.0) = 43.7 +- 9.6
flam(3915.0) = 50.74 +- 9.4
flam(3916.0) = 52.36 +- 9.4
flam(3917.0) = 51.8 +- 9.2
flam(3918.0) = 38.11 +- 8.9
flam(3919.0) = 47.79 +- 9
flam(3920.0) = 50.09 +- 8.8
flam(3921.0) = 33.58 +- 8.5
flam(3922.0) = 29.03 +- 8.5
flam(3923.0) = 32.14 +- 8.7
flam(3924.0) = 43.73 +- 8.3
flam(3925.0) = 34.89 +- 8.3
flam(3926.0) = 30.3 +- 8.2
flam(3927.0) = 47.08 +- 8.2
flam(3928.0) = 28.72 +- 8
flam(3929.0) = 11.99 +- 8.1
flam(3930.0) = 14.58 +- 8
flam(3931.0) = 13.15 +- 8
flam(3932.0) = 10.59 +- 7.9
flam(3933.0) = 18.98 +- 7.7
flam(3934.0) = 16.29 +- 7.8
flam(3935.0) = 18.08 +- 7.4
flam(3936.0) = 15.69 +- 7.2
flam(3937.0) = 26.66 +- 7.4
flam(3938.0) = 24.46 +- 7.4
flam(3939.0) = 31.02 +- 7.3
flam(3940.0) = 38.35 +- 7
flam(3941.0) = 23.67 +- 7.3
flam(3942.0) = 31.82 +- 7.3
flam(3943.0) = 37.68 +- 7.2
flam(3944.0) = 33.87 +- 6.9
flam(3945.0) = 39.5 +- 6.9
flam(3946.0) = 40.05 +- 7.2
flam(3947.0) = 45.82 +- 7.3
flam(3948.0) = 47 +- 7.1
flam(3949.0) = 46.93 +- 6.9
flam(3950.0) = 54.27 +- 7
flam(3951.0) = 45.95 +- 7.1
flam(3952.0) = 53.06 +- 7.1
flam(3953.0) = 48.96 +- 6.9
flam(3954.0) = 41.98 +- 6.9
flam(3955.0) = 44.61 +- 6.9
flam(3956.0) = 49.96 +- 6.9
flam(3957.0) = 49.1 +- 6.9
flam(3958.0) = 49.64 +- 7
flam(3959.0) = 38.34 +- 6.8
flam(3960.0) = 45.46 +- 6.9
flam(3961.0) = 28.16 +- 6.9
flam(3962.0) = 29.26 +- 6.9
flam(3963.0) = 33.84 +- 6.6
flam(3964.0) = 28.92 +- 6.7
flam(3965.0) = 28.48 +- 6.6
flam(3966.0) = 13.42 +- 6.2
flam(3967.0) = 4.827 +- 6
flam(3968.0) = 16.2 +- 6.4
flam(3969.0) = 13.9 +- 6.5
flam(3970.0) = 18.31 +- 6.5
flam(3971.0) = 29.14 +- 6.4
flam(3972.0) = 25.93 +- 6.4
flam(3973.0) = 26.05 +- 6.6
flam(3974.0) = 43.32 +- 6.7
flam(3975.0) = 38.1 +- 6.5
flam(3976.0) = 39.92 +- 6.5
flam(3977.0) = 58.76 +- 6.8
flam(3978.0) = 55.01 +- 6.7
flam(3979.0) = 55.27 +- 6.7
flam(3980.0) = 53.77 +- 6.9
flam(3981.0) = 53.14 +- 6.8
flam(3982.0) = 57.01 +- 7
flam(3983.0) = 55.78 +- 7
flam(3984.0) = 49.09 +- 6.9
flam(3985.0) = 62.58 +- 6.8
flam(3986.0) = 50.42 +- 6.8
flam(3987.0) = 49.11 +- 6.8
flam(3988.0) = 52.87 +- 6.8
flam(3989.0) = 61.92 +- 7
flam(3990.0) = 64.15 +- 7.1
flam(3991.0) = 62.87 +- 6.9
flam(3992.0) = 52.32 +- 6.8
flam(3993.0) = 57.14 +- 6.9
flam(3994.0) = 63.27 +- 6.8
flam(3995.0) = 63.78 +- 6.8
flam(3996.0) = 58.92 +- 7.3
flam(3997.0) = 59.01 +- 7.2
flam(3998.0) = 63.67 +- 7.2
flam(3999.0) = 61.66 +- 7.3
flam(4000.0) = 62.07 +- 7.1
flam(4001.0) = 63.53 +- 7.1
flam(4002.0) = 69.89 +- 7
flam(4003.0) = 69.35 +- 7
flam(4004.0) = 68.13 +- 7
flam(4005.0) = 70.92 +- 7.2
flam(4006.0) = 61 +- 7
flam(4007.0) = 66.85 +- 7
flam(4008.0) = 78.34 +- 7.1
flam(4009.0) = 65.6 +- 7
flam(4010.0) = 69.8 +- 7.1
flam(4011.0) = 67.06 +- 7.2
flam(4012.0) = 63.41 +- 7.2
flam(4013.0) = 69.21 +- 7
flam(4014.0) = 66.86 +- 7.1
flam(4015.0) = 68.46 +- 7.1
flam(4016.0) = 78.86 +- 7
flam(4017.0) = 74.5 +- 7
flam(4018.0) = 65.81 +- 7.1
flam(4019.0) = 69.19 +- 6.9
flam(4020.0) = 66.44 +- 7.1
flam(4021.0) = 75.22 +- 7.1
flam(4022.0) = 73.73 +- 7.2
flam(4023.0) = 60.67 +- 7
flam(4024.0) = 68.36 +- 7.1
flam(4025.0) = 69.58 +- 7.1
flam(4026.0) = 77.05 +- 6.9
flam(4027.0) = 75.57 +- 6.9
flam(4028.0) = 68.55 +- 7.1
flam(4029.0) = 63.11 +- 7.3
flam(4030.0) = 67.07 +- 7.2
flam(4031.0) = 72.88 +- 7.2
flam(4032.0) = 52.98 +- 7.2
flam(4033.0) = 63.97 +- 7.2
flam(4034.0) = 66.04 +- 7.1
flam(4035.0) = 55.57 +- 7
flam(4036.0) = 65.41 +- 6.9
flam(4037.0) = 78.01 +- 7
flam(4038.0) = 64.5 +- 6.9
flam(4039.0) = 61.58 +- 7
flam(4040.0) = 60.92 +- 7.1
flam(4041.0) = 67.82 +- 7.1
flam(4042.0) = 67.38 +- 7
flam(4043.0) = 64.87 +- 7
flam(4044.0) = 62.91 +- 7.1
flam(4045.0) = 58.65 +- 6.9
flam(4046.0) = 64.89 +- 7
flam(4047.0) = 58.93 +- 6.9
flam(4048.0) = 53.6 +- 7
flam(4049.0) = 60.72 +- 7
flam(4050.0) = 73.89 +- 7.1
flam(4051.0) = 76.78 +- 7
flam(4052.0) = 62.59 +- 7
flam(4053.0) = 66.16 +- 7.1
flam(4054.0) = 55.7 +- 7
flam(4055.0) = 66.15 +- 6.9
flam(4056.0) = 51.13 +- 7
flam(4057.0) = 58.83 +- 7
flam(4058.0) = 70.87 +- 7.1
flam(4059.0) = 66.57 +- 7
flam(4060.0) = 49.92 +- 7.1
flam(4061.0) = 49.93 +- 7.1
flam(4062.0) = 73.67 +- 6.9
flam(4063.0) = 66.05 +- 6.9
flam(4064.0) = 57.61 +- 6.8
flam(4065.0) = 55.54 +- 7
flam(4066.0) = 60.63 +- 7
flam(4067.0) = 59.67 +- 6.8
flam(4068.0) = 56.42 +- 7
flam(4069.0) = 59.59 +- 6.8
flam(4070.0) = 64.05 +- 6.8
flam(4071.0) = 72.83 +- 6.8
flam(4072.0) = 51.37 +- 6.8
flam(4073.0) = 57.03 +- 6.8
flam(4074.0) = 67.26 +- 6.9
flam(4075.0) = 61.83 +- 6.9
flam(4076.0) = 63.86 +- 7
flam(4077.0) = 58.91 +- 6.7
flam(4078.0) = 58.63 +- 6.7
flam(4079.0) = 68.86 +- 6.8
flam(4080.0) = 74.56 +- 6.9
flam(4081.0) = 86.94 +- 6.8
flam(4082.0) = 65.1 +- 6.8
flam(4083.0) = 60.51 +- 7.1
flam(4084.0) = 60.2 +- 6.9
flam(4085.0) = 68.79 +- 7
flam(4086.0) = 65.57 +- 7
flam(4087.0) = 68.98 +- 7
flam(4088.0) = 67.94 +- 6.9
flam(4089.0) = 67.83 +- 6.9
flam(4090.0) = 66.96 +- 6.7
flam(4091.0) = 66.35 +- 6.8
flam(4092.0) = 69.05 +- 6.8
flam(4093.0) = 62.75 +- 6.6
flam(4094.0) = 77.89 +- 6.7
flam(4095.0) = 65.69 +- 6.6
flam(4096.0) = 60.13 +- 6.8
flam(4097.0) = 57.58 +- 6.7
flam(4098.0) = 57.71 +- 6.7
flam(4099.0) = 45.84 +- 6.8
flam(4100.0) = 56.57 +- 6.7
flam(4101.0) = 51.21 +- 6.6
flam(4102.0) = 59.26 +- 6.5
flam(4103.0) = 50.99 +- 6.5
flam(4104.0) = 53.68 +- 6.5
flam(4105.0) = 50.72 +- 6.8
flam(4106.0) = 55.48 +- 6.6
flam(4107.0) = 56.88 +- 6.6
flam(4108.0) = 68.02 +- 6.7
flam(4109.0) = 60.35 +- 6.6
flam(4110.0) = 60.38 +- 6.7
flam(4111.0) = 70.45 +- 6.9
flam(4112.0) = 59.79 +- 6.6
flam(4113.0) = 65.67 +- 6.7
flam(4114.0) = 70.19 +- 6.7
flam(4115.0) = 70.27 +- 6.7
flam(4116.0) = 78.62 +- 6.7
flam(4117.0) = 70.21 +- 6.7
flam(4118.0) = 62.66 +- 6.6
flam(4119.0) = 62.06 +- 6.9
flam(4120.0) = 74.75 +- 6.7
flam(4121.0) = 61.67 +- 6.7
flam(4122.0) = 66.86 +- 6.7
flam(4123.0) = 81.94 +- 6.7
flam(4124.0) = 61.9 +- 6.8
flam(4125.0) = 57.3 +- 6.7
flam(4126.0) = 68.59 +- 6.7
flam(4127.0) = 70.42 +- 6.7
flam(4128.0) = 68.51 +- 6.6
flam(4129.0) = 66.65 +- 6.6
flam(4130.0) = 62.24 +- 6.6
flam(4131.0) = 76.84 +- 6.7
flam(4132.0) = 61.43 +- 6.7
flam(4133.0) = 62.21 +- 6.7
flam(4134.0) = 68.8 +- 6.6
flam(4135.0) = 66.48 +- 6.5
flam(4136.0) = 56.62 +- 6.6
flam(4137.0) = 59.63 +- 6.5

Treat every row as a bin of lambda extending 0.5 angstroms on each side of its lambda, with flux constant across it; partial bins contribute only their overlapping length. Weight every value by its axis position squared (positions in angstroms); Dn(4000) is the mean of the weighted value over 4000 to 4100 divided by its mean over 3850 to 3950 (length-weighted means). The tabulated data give 1.9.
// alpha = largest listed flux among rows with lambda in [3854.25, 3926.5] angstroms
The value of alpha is 63.43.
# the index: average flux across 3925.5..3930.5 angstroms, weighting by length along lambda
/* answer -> 26.5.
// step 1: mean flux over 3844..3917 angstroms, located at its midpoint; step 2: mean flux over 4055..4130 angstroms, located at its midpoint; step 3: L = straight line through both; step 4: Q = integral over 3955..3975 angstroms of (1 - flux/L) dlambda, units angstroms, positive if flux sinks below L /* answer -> 7.4 angstroms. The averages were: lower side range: 39.5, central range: 30.7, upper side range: 63.4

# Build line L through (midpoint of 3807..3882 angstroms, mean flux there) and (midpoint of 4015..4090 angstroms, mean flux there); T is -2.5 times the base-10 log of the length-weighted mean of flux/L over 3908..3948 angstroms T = 0.27 mag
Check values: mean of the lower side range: 32.9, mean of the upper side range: 65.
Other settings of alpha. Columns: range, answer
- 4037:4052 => 78.01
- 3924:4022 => 78.86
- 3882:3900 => 57.87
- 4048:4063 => 76.78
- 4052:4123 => 86.94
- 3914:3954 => 54.27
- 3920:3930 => 50.09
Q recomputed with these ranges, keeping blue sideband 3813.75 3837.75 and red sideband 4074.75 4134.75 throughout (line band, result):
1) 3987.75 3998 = -2.1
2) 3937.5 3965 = 2.7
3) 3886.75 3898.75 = -2.4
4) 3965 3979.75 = 4.9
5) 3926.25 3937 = 5.5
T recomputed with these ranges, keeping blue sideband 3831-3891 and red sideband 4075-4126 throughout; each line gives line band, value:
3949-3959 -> -0.06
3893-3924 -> -0.14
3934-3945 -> 0.48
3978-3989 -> -0.10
